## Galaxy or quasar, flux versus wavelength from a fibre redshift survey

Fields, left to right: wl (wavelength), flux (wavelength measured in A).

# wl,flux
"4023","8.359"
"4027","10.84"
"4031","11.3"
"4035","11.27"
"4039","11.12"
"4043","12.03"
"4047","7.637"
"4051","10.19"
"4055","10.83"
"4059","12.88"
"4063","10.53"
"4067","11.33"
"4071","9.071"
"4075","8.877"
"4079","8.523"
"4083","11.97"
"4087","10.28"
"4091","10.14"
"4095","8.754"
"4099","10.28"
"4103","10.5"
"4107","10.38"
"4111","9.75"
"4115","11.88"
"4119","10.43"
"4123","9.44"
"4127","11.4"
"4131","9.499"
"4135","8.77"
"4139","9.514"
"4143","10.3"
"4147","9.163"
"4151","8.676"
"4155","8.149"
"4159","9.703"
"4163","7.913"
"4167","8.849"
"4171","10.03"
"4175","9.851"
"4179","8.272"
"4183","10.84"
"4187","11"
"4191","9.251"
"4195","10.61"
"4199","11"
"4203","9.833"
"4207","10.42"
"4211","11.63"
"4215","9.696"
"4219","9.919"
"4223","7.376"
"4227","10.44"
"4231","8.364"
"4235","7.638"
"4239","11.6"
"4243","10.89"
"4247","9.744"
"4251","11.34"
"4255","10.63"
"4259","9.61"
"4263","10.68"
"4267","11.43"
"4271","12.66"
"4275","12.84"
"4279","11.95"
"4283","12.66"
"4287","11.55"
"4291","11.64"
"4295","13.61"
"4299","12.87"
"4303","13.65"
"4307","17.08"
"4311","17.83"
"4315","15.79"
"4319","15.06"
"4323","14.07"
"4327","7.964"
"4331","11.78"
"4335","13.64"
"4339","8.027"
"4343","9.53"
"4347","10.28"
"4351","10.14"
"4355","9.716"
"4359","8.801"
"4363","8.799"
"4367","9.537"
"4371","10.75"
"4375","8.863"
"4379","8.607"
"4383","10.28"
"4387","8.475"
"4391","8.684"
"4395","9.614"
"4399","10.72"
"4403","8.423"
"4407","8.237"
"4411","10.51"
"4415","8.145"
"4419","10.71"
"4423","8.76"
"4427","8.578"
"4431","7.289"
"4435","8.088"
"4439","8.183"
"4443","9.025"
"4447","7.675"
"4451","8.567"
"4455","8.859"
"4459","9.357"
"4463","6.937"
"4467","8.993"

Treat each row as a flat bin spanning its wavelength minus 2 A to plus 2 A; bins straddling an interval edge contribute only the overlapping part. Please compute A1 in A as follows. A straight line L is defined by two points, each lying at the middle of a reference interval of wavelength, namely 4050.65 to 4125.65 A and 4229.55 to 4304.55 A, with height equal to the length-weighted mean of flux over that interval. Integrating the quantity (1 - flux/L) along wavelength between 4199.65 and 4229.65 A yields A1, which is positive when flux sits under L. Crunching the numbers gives 3.1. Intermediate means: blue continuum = 10.3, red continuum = 11.3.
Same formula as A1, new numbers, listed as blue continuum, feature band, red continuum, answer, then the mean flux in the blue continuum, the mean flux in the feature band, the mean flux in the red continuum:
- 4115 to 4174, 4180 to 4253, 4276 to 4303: 6.0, 9.51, 10.1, 12.5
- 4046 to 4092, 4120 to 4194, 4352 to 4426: 3.6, 10.2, 9.51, 9.31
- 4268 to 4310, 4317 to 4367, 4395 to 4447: 3.7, 13.1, 10.6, 8.87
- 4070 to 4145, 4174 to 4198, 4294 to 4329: 3.3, 10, 10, 14.2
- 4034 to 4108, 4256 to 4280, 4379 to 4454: -5.0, 10.3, 11.5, 8.88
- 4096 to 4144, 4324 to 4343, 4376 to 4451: -2.5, 10.1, 10.5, 8.88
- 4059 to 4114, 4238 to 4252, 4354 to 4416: -1.6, 10.2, 10.8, 9.27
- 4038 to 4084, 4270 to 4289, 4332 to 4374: -4.3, 10.4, 12.3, 9.94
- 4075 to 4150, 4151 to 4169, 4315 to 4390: 2.5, 10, 8.66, 10.4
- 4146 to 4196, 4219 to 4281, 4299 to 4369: 1.0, 9.39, 10.5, 11.9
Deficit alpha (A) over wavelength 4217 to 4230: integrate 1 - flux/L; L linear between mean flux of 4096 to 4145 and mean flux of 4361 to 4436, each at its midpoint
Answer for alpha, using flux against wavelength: 0.8 A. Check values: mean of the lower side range 10.1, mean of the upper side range 9.12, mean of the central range 9.18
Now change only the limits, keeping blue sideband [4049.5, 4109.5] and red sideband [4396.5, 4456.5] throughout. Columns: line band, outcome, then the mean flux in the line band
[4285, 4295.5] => -3.0 A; 12.1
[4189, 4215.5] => -1.7 A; 10.4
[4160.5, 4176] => 1.2 A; 9.13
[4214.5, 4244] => 0.7 A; 9.43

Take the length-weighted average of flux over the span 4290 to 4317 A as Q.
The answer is 14.7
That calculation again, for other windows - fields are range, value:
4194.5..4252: 10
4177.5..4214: 10.3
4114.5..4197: 9.65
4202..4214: 10.6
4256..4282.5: 11.6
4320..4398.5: 9.95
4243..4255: 10.6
